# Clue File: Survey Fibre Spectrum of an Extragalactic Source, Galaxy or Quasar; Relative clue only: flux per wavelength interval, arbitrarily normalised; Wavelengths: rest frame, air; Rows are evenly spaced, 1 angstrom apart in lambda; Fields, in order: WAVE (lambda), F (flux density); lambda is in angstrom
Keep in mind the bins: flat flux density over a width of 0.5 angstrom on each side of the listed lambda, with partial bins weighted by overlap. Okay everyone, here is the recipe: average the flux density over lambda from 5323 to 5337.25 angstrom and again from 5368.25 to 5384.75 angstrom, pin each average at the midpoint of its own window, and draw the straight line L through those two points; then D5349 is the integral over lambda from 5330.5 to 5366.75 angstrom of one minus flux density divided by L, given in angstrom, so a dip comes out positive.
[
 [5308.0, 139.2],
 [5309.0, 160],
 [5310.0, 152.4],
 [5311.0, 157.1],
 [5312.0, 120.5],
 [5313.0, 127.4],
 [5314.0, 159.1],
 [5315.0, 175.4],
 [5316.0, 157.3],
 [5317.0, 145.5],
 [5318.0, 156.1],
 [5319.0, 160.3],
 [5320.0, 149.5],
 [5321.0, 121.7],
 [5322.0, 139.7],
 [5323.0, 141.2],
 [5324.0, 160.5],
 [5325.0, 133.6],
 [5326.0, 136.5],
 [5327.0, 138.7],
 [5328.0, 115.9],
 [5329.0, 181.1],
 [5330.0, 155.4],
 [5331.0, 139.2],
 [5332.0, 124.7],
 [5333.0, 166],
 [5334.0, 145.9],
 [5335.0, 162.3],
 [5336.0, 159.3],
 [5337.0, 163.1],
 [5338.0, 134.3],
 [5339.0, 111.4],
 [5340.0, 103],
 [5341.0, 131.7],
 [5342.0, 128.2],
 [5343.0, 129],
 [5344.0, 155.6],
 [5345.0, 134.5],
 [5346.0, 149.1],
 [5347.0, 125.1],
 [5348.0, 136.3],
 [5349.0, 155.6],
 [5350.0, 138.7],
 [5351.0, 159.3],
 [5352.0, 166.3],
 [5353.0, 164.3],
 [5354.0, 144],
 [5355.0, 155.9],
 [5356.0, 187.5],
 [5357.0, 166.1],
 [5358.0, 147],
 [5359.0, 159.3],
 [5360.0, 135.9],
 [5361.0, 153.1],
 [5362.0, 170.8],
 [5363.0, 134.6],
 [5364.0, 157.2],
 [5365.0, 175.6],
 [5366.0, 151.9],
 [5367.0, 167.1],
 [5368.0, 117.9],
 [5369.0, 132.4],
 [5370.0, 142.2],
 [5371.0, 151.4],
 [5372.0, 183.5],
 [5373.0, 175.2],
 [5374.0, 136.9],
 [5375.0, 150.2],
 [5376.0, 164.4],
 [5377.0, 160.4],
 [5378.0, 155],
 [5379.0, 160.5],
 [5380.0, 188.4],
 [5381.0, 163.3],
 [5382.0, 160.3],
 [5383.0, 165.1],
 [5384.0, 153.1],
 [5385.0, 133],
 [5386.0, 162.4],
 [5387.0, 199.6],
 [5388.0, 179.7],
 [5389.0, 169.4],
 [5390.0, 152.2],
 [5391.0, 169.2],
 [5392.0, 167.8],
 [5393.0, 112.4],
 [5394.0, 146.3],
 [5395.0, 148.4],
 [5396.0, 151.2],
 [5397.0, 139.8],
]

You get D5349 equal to 1.00 angstrom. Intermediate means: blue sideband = 148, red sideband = 158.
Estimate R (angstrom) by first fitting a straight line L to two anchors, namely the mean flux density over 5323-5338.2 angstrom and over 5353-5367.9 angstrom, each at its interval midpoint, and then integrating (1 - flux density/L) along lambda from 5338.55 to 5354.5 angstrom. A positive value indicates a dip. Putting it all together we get 1.4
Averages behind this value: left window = 148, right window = 157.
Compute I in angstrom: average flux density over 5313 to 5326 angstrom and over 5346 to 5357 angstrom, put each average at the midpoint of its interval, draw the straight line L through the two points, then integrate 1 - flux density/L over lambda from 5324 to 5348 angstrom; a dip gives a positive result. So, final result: 1.7 angstrom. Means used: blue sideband 149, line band 140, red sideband 154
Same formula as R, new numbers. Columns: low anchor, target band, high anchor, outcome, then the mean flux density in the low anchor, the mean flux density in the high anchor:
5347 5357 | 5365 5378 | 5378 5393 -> 0.5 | 155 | 164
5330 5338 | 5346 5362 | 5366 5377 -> -0.2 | 151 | 152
